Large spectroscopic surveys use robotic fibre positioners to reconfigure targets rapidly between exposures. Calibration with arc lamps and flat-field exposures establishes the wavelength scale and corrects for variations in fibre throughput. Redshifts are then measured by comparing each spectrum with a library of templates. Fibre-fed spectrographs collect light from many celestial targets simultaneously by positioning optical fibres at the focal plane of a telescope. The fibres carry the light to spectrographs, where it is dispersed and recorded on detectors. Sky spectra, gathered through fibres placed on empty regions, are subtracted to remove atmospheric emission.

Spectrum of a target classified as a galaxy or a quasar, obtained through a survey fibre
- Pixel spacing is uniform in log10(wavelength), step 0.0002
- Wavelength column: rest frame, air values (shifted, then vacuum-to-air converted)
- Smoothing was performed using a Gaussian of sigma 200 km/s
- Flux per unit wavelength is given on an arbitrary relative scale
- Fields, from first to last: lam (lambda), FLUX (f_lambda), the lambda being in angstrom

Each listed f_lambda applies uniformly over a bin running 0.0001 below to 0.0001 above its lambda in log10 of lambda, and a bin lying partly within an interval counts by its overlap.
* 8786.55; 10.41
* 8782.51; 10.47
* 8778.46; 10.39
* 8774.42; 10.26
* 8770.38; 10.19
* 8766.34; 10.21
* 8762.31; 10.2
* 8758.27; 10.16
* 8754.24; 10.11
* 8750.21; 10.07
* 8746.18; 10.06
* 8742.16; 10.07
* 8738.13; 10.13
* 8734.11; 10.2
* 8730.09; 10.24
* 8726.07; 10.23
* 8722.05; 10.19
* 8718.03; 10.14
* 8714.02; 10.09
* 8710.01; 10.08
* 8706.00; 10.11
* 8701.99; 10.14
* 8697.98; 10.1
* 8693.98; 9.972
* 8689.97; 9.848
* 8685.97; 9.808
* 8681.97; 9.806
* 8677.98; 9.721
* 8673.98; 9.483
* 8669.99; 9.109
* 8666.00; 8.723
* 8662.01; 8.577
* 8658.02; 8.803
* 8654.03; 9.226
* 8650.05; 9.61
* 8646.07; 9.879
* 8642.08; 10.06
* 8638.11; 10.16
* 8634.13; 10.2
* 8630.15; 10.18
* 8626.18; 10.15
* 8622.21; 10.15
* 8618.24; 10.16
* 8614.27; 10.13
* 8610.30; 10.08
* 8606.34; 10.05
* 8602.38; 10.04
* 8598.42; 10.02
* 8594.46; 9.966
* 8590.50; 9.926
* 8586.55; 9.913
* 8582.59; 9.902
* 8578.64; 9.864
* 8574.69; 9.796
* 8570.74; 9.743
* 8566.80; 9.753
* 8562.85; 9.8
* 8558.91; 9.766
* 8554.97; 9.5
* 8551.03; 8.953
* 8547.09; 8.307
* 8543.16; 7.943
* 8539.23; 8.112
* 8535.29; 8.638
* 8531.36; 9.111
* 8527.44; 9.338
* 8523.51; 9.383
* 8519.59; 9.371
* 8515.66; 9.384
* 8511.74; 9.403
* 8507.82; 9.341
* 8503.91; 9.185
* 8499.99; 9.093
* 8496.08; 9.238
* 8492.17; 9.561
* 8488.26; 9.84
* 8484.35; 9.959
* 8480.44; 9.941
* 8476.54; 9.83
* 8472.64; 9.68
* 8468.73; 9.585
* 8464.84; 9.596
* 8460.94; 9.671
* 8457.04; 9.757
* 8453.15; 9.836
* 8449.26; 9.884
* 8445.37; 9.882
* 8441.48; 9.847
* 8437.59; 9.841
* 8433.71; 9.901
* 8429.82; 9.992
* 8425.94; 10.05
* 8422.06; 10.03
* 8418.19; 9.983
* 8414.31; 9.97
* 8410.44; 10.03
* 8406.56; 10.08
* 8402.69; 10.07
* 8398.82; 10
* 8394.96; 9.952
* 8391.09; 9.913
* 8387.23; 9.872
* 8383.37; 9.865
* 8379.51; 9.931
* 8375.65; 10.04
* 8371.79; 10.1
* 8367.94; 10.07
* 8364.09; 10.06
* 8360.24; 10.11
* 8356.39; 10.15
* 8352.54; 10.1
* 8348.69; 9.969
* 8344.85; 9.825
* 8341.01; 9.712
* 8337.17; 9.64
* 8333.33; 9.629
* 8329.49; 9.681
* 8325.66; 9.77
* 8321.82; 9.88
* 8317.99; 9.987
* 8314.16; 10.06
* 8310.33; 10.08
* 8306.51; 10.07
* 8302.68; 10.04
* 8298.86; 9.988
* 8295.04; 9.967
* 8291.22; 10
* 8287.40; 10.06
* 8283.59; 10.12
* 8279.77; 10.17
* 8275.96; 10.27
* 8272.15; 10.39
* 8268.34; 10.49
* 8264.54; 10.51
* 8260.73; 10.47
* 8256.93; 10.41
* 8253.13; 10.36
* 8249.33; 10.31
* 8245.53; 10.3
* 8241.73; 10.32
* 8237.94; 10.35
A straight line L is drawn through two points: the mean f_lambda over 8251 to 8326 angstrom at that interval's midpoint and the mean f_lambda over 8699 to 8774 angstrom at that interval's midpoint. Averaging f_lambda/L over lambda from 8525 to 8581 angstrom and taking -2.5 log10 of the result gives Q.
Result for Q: 0.108 mag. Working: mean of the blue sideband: 10.2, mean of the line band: 9.2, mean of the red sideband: 10.1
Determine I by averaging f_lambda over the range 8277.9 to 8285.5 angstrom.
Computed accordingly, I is 10.1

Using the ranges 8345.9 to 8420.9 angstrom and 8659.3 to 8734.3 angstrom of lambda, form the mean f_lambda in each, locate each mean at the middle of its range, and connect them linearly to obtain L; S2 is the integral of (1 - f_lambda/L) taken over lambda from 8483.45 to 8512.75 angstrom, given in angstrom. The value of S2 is 1.47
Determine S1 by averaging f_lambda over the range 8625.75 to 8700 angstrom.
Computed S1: 9.64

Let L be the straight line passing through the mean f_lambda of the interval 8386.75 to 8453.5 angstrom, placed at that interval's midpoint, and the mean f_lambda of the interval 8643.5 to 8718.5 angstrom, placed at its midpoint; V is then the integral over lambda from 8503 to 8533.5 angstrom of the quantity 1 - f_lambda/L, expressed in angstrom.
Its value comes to 1.6 angstrom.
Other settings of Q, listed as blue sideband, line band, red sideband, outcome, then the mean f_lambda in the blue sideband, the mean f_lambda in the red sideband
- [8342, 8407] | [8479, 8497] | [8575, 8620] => 0.03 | 10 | 10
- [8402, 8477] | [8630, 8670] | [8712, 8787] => 0.07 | 9.87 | 10.2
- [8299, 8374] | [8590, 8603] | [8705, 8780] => 0.01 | 9.95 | 10.2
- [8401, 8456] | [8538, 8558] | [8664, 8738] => 0.15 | 9.95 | 9.9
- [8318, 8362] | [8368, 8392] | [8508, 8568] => -0.03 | 9.86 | 9.12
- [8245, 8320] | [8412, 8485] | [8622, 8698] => 0.01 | 10.2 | 9.66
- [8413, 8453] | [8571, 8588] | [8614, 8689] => -0.01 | 9.93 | 9.67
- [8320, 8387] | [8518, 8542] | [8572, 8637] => 0.12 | 9.91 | 10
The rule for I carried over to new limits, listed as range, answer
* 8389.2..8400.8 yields 9.96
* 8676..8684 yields 9.77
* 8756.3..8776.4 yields 10.2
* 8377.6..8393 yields 9.9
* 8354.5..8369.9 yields 10.1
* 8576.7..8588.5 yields 9.89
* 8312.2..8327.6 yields 9.92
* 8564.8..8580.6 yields 9.79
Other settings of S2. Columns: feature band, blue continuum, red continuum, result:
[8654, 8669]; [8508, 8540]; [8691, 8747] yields 1.6 angstrom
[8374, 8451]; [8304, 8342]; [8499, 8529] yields -2.8 angstrom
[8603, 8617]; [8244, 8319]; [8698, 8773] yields 0.1 angstrom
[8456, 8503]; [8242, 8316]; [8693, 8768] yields 2.5 angstrom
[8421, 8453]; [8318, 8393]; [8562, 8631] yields 0.0 angstrom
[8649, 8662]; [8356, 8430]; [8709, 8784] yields 1.3 angstrom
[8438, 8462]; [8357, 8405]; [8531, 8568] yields -0.6 angstrom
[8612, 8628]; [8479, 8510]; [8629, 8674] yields -1.1 angstrom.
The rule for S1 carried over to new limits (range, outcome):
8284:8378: 9.96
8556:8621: 9.93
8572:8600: 9.9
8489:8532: 9.33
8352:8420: 10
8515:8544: 8.92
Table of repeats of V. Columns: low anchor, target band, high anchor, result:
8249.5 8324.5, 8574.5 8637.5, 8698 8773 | 0.7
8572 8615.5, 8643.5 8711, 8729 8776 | 3.2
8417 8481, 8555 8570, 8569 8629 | 0.3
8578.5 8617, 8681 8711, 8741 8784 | 0.4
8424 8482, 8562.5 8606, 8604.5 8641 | 0.7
